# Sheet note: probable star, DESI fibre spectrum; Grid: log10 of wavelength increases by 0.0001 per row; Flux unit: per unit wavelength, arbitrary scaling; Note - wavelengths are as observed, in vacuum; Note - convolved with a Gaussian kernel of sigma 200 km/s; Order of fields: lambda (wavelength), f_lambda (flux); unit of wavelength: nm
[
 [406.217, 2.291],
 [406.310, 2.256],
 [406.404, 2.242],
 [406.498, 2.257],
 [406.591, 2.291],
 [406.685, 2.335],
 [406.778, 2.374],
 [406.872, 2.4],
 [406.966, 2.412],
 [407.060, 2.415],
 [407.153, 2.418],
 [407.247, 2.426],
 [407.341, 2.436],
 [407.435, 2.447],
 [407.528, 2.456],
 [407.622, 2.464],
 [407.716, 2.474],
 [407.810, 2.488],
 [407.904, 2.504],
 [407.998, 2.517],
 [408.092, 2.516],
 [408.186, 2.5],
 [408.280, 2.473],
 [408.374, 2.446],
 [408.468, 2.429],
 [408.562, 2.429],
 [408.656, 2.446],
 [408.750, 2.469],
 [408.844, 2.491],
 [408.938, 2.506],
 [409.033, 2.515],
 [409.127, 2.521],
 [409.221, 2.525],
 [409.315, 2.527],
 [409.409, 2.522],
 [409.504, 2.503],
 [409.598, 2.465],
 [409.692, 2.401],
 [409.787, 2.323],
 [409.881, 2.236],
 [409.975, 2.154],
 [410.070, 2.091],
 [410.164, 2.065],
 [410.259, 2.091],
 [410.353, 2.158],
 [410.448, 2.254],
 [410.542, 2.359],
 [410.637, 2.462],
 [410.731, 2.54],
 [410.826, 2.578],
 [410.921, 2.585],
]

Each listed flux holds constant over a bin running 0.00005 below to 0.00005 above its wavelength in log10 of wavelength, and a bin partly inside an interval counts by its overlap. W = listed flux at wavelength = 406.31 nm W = 2.256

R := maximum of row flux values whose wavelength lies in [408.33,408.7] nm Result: 2.446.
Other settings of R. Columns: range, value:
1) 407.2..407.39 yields 2.436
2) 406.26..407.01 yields 2.412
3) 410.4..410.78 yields 2.54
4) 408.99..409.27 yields 2.525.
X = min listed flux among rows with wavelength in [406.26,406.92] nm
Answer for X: 2.242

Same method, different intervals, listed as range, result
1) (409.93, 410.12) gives 2.091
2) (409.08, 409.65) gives 2.465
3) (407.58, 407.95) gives 2.464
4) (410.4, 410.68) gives 2.254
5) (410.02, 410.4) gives 2.065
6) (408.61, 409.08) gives 2.446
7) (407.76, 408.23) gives 2.488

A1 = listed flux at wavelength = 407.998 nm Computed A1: 2.517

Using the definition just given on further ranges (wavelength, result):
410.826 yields 2.578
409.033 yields 2.515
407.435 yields 2.447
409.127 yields 2.521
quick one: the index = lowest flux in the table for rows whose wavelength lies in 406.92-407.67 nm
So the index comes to 2.412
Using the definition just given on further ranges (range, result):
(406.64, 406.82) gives 2.335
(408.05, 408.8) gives 2.429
